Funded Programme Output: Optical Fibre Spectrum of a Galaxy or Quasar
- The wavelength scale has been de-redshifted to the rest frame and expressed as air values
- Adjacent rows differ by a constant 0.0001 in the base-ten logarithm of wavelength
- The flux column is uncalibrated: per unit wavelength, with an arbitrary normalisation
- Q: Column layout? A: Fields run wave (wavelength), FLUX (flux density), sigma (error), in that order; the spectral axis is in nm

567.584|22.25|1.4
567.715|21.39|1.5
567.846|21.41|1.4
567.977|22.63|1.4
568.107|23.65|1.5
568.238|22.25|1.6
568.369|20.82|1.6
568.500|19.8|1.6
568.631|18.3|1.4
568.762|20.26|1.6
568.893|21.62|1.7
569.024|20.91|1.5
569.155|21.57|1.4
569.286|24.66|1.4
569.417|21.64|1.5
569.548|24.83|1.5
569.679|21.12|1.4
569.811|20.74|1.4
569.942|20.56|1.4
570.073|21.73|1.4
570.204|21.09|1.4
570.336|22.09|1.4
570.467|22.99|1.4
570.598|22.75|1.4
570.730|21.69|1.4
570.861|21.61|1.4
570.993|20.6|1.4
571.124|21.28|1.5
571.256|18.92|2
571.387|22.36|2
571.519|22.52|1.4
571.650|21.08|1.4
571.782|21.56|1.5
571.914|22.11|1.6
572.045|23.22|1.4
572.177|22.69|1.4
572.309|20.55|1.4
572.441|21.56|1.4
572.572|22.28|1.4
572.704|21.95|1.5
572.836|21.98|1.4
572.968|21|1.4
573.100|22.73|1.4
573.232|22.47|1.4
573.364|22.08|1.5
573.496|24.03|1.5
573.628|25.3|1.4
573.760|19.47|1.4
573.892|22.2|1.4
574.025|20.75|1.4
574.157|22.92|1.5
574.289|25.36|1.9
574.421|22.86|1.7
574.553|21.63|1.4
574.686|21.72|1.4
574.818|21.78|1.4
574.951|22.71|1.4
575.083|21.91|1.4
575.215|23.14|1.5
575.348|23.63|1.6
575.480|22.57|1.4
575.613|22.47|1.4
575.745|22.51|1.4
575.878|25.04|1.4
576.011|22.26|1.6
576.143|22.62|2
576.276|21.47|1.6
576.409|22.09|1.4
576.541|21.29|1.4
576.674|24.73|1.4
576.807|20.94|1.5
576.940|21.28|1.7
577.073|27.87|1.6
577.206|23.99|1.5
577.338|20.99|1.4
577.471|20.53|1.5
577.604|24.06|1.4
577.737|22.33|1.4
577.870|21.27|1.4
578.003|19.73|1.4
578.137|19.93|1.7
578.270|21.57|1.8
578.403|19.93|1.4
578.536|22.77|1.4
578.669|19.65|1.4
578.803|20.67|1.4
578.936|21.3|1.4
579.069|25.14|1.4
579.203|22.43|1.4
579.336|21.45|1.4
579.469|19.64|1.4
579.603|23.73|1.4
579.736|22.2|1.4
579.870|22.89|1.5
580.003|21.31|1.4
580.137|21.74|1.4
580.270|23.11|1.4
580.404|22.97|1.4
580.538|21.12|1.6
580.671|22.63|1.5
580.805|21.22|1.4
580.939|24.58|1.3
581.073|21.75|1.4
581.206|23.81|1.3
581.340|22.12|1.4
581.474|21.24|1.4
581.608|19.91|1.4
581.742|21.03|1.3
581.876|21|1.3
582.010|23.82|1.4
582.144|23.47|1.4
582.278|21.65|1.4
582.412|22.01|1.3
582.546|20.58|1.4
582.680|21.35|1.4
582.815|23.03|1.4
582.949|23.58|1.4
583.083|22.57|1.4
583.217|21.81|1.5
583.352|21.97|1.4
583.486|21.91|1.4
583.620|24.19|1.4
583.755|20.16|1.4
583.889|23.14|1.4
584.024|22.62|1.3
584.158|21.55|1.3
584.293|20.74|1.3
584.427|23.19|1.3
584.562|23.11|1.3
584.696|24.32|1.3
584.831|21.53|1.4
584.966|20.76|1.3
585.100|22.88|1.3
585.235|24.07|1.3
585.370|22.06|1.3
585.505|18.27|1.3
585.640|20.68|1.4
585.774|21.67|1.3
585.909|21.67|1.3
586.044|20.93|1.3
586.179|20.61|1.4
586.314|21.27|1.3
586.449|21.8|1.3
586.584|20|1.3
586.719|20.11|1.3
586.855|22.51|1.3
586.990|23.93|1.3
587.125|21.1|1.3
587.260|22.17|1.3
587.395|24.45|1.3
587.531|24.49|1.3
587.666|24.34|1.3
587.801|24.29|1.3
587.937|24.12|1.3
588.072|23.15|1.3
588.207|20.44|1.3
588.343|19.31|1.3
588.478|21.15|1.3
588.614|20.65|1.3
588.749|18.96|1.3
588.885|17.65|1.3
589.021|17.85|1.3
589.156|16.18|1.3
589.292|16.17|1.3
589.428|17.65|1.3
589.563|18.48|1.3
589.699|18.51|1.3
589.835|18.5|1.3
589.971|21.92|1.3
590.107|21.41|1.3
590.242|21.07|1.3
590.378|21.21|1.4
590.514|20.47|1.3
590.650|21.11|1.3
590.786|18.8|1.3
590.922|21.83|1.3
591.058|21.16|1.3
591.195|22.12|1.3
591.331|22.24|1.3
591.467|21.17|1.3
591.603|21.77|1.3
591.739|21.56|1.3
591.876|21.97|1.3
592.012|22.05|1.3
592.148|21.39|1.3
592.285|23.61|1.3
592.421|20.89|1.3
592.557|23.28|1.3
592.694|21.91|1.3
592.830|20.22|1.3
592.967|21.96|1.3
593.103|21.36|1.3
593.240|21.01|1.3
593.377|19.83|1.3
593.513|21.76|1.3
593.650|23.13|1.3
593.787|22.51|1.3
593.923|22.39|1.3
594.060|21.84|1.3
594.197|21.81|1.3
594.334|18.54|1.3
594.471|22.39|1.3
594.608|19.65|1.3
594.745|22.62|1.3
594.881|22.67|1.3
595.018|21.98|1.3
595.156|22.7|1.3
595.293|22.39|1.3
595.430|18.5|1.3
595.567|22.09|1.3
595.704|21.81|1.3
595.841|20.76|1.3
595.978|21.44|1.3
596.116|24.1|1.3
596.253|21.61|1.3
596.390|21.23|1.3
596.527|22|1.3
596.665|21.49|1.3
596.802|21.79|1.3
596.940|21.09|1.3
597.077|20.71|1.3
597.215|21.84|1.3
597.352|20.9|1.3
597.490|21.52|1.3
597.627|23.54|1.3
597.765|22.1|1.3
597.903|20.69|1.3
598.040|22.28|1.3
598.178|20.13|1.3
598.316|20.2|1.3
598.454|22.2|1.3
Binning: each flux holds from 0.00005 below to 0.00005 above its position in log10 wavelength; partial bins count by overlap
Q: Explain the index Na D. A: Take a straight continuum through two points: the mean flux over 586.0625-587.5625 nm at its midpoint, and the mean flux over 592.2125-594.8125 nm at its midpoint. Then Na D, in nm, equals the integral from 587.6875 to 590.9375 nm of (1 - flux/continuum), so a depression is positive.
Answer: 0.260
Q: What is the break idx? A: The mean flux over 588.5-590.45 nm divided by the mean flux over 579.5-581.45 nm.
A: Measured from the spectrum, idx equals 0.85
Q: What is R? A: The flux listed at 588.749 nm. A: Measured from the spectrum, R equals 18.96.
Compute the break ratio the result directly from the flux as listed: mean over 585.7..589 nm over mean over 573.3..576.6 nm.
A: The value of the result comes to 0.96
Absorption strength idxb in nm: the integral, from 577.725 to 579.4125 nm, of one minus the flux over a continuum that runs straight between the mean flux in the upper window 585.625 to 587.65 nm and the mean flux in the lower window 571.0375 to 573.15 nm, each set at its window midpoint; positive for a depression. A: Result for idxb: 0.04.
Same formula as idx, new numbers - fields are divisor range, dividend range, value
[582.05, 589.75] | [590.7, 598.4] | 1.01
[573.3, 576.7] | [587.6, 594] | 0.93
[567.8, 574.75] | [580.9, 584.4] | 1.01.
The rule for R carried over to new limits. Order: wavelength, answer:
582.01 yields 23.82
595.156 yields 22.7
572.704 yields 21.95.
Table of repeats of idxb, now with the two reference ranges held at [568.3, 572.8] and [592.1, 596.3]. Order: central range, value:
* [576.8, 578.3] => -0.03 nm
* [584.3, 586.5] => -0.01 nm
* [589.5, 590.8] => 0.09 nm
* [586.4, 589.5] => 0.10 nm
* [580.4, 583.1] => -0.06 nm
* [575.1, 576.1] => -0.07 nm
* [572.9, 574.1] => -0.04 nm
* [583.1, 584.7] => -0.05 nm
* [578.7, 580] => -0.03 nm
